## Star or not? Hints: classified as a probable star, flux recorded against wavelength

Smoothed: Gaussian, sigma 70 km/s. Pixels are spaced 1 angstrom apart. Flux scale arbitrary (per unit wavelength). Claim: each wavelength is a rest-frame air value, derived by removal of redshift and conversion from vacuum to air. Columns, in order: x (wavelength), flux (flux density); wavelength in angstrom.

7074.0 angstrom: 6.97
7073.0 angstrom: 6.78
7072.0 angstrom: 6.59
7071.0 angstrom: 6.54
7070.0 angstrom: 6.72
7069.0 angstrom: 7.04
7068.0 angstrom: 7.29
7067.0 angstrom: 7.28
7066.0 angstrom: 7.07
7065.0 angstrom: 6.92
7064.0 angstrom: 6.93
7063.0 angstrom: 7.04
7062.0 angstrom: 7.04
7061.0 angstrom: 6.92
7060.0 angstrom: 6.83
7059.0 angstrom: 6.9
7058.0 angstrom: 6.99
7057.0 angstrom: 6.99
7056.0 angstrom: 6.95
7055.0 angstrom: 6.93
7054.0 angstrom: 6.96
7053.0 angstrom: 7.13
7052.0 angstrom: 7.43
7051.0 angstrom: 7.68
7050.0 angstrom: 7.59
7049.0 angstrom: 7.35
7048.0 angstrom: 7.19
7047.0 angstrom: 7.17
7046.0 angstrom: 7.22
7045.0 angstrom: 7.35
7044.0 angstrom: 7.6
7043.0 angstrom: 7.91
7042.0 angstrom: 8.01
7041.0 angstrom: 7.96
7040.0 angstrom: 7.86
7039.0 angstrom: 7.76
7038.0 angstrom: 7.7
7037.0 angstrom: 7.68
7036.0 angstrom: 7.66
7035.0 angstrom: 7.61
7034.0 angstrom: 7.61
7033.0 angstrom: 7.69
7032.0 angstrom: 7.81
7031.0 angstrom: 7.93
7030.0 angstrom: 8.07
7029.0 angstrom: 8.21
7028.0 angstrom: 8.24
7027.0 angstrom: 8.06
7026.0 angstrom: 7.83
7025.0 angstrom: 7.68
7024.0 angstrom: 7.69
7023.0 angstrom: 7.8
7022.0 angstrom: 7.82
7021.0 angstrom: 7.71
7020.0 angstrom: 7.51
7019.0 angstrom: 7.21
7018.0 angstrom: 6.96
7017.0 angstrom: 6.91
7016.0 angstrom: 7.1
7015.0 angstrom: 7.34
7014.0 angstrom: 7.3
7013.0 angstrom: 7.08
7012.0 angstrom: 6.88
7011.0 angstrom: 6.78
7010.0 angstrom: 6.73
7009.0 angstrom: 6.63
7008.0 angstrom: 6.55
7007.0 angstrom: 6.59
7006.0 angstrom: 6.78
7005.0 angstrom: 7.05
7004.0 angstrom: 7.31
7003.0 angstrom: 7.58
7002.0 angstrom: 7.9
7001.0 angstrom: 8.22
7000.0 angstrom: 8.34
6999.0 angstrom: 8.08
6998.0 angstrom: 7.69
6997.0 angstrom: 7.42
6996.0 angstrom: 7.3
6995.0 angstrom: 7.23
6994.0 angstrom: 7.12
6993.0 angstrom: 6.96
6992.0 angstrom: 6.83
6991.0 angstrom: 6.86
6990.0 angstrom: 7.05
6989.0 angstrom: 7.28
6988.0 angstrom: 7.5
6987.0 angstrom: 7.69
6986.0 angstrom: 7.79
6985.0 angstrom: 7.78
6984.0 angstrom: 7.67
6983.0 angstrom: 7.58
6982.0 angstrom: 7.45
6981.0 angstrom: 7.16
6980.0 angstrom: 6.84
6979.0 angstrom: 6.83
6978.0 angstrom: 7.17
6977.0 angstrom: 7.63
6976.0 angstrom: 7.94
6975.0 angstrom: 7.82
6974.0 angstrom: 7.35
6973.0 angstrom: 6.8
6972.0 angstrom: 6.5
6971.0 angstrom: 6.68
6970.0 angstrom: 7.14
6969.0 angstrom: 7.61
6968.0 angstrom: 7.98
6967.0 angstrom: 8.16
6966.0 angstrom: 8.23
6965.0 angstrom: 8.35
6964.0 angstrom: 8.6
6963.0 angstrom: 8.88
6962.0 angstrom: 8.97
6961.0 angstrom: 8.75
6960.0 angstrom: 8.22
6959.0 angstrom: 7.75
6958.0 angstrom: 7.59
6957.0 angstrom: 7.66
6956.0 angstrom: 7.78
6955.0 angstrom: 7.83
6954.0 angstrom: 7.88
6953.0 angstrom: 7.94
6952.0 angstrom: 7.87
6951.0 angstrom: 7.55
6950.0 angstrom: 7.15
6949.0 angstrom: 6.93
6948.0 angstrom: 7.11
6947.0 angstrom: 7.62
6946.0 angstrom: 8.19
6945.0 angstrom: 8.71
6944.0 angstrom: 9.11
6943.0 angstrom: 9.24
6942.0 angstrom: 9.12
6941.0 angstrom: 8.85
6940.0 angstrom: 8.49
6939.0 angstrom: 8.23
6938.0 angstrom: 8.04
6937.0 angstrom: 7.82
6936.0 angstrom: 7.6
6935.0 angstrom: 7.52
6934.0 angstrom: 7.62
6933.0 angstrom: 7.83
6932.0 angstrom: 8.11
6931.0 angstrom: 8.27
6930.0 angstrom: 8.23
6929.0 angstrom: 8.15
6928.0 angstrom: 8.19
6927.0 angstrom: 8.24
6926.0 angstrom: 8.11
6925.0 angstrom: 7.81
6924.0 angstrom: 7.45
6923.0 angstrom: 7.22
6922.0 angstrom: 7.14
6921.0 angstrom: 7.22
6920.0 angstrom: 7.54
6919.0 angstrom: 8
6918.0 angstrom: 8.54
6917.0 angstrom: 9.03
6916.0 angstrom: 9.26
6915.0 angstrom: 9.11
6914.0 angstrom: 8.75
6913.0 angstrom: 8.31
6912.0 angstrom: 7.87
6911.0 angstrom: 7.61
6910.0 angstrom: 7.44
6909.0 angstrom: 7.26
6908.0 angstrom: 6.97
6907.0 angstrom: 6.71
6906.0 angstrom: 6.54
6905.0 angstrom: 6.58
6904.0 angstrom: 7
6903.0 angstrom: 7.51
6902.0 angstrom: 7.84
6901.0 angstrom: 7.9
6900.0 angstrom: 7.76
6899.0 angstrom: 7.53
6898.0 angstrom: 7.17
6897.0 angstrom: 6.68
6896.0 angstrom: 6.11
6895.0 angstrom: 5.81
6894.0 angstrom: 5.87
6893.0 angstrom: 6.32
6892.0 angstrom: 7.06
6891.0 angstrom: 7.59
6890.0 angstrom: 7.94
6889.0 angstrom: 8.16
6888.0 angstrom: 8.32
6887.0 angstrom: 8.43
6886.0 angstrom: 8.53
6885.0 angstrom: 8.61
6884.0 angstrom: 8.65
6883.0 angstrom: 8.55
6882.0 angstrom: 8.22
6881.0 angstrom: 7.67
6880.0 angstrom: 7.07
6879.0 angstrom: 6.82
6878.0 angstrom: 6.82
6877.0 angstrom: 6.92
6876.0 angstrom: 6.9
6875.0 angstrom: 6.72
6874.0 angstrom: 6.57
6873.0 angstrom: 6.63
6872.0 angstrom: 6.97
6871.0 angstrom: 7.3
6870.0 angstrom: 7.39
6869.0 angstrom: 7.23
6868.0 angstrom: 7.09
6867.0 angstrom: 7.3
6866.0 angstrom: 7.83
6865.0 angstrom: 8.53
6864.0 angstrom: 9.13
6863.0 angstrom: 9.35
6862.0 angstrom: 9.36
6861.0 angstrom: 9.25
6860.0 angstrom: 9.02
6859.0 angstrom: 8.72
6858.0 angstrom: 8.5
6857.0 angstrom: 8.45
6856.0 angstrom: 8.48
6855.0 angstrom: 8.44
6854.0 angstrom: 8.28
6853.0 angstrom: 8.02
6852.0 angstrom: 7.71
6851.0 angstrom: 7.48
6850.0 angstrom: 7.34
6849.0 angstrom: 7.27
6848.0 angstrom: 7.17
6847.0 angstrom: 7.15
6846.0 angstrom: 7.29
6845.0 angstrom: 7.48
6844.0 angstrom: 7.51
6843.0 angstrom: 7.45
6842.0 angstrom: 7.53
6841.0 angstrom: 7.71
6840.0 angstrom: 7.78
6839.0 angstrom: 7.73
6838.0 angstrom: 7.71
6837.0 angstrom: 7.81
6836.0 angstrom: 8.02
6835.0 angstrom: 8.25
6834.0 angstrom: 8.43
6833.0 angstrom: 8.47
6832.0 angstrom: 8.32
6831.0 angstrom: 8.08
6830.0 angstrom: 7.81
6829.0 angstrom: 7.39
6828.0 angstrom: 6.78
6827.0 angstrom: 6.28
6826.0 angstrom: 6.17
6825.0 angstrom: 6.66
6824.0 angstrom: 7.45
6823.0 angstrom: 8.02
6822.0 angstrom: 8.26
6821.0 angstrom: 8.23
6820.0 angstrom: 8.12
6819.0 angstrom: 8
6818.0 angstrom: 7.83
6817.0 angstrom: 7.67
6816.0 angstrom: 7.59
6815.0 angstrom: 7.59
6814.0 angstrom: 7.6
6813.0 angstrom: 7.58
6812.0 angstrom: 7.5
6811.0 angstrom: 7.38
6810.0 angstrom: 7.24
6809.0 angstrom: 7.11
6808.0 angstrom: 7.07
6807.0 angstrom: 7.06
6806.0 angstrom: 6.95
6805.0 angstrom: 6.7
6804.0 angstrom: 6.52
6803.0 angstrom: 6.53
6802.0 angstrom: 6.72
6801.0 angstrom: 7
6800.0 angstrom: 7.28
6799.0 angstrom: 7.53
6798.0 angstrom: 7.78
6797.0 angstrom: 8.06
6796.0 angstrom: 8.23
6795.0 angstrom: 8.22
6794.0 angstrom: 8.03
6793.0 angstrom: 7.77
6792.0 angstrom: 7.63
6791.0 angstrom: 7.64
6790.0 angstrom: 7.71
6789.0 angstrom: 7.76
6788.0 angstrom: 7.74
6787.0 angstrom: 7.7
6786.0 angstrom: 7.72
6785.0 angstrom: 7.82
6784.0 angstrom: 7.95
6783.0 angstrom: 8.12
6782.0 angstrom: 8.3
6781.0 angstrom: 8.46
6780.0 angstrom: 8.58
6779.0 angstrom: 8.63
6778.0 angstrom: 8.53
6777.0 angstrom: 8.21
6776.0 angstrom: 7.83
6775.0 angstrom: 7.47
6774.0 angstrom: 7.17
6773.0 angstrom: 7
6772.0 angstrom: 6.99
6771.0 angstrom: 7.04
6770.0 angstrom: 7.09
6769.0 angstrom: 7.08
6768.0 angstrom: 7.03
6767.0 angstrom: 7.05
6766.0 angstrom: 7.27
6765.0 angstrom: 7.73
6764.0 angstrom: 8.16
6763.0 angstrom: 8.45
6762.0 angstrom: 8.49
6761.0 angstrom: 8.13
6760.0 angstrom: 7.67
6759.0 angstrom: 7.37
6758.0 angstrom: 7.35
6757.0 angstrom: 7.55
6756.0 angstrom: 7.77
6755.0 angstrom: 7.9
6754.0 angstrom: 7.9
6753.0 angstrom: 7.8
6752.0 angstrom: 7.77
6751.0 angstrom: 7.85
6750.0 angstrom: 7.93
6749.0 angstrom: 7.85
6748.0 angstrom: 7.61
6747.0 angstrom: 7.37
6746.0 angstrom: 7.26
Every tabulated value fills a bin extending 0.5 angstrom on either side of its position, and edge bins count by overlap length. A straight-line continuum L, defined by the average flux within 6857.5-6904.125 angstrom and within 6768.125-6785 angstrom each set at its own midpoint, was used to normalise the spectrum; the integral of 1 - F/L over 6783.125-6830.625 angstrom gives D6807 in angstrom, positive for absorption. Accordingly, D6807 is 1.5 angstrom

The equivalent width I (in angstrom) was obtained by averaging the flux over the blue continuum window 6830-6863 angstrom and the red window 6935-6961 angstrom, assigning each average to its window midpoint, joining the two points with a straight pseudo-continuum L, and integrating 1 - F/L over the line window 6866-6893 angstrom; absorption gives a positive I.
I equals 1.75 angstrom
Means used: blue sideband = 8.02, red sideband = 8.02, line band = 7.5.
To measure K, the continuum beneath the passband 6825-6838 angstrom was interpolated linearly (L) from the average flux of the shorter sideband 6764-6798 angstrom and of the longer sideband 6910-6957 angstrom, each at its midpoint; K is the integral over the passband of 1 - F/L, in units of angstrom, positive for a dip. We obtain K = 0.4 angstrom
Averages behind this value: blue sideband 7.75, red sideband 8.04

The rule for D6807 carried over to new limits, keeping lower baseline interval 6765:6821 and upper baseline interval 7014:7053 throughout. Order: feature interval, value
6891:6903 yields 0.99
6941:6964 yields -1.54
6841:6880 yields -0.65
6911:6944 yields -2.43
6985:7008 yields 0.70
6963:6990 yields 0.25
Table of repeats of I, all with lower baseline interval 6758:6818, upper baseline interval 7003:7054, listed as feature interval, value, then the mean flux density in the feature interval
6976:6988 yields 0.06 angstrom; 7.44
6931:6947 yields -1.64 angstrom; 8.28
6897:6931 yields -1.03 angstrom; 7.75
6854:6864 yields -1.69 angstrom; 8.83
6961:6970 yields -0.98 angstrom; 8.3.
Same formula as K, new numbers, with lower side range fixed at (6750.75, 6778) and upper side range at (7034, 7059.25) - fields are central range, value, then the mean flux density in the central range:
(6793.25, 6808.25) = 0.52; 7.32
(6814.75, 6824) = -0.40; 7.91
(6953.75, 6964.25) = -0.96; 8.17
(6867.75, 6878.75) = 0.86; 6.95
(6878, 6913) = 0.51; 7.42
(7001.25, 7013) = 0.70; 7.01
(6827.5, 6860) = -1.23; 7.85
